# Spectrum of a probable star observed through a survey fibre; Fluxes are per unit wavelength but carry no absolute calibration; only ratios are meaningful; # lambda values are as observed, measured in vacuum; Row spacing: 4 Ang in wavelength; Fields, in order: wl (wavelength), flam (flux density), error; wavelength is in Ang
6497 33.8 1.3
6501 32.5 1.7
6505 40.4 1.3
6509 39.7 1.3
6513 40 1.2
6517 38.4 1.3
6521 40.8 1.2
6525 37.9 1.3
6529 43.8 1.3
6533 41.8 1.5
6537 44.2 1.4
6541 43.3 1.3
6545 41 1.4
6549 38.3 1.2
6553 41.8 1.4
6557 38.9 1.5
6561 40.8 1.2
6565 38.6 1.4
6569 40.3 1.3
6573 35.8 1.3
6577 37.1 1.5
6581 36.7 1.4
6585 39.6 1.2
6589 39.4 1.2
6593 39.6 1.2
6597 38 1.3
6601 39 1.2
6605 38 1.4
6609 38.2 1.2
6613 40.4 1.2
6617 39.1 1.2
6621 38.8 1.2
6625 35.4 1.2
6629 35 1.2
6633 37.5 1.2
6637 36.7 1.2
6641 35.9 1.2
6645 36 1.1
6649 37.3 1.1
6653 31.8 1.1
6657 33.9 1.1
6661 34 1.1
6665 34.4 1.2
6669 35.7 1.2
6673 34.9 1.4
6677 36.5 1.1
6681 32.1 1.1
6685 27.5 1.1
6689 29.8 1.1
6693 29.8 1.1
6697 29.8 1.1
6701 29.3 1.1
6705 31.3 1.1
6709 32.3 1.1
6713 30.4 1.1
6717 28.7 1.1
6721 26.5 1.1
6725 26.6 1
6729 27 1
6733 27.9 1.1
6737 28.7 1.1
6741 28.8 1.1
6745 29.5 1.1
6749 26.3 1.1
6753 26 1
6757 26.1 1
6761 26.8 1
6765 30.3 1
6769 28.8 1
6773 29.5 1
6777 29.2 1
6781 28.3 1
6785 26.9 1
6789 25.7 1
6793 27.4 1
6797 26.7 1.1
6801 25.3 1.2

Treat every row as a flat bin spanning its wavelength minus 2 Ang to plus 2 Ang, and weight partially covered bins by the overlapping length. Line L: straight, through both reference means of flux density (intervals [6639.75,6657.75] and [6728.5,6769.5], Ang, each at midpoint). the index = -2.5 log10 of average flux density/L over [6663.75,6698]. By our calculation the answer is 0.01 mag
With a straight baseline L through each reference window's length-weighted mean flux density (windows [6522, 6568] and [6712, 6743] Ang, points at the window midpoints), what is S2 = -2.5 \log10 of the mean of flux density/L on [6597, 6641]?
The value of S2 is -0.061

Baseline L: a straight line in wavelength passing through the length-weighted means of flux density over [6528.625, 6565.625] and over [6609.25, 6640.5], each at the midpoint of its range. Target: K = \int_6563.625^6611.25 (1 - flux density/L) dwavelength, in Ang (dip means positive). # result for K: 1.1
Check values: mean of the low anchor 41.2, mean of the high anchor 37.5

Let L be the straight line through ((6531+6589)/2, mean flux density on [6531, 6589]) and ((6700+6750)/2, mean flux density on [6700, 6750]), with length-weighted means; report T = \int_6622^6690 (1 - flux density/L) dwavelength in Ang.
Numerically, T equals -2.2 Ang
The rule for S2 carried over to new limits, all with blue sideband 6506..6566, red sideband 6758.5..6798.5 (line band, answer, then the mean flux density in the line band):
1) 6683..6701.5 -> 0.11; 29.2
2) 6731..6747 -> 0.05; 28.7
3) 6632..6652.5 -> -0.04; 36.3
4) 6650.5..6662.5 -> 0.03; 33.4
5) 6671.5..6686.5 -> 0.01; 32.9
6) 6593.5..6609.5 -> -0.03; 38.4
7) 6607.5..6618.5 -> -0.08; 39.3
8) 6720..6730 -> 0.15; 26.7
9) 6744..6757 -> 0.10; 26.9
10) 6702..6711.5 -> 0.01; 31.5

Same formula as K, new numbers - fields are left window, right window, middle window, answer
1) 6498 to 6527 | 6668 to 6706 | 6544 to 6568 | -2.09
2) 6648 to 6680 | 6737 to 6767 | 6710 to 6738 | 1.73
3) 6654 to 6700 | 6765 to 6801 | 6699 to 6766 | 3.77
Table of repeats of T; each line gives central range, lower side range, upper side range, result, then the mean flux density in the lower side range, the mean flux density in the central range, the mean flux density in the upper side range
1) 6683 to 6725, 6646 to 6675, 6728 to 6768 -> 2.42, 34.6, 29.4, 27.8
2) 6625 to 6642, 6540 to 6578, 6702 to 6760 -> -0.75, 39.6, 36.2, 28.3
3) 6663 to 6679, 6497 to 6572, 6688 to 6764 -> -1.81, 39.9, 35.4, 28.5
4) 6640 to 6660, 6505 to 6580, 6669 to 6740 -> -0.85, 40.1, 34.9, 30.1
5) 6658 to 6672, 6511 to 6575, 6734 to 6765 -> -0.77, 40.4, 34.7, 27.7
